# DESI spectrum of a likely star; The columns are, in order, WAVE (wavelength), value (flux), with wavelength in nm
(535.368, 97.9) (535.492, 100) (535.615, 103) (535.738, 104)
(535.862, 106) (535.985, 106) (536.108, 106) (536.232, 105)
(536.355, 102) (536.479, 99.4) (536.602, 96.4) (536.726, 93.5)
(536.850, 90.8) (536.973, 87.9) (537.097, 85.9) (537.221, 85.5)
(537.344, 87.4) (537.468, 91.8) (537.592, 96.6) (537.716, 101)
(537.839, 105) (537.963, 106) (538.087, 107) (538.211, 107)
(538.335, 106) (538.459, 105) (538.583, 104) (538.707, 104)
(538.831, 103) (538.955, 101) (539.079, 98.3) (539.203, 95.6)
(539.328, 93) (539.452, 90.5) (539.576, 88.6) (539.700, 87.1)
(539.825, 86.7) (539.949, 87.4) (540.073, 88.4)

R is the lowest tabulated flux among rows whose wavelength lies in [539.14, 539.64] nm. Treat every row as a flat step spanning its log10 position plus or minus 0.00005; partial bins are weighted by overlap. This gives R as 88.6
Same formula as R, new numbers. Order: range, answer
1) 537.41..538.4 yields 91.8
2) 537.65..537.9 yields 101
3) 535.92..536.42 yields 102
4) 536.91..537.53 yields 85.5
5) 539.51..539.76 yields 87.1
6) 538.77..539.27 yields 95.6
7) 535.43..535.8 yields 100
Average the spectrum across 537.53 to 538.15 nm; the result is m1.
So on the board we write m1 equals 103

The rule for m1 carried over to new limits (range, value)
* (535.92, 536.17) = 106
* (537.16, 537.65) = 90.3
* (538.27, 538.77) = 105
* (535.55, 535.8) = 104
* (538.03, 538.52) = 106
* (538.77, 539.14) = 101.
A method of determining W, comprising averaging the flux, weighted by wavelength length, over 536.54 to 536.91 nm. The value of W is 93.5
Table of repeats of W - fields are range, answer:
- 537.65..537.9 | 103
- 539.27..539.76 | 89.9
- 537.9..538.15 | 106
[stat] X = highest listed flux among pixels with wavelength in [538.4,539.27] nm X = 105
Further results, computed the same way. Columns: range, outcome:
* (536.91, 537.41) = 87.9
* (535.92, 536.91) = 106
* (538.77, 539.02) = 103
